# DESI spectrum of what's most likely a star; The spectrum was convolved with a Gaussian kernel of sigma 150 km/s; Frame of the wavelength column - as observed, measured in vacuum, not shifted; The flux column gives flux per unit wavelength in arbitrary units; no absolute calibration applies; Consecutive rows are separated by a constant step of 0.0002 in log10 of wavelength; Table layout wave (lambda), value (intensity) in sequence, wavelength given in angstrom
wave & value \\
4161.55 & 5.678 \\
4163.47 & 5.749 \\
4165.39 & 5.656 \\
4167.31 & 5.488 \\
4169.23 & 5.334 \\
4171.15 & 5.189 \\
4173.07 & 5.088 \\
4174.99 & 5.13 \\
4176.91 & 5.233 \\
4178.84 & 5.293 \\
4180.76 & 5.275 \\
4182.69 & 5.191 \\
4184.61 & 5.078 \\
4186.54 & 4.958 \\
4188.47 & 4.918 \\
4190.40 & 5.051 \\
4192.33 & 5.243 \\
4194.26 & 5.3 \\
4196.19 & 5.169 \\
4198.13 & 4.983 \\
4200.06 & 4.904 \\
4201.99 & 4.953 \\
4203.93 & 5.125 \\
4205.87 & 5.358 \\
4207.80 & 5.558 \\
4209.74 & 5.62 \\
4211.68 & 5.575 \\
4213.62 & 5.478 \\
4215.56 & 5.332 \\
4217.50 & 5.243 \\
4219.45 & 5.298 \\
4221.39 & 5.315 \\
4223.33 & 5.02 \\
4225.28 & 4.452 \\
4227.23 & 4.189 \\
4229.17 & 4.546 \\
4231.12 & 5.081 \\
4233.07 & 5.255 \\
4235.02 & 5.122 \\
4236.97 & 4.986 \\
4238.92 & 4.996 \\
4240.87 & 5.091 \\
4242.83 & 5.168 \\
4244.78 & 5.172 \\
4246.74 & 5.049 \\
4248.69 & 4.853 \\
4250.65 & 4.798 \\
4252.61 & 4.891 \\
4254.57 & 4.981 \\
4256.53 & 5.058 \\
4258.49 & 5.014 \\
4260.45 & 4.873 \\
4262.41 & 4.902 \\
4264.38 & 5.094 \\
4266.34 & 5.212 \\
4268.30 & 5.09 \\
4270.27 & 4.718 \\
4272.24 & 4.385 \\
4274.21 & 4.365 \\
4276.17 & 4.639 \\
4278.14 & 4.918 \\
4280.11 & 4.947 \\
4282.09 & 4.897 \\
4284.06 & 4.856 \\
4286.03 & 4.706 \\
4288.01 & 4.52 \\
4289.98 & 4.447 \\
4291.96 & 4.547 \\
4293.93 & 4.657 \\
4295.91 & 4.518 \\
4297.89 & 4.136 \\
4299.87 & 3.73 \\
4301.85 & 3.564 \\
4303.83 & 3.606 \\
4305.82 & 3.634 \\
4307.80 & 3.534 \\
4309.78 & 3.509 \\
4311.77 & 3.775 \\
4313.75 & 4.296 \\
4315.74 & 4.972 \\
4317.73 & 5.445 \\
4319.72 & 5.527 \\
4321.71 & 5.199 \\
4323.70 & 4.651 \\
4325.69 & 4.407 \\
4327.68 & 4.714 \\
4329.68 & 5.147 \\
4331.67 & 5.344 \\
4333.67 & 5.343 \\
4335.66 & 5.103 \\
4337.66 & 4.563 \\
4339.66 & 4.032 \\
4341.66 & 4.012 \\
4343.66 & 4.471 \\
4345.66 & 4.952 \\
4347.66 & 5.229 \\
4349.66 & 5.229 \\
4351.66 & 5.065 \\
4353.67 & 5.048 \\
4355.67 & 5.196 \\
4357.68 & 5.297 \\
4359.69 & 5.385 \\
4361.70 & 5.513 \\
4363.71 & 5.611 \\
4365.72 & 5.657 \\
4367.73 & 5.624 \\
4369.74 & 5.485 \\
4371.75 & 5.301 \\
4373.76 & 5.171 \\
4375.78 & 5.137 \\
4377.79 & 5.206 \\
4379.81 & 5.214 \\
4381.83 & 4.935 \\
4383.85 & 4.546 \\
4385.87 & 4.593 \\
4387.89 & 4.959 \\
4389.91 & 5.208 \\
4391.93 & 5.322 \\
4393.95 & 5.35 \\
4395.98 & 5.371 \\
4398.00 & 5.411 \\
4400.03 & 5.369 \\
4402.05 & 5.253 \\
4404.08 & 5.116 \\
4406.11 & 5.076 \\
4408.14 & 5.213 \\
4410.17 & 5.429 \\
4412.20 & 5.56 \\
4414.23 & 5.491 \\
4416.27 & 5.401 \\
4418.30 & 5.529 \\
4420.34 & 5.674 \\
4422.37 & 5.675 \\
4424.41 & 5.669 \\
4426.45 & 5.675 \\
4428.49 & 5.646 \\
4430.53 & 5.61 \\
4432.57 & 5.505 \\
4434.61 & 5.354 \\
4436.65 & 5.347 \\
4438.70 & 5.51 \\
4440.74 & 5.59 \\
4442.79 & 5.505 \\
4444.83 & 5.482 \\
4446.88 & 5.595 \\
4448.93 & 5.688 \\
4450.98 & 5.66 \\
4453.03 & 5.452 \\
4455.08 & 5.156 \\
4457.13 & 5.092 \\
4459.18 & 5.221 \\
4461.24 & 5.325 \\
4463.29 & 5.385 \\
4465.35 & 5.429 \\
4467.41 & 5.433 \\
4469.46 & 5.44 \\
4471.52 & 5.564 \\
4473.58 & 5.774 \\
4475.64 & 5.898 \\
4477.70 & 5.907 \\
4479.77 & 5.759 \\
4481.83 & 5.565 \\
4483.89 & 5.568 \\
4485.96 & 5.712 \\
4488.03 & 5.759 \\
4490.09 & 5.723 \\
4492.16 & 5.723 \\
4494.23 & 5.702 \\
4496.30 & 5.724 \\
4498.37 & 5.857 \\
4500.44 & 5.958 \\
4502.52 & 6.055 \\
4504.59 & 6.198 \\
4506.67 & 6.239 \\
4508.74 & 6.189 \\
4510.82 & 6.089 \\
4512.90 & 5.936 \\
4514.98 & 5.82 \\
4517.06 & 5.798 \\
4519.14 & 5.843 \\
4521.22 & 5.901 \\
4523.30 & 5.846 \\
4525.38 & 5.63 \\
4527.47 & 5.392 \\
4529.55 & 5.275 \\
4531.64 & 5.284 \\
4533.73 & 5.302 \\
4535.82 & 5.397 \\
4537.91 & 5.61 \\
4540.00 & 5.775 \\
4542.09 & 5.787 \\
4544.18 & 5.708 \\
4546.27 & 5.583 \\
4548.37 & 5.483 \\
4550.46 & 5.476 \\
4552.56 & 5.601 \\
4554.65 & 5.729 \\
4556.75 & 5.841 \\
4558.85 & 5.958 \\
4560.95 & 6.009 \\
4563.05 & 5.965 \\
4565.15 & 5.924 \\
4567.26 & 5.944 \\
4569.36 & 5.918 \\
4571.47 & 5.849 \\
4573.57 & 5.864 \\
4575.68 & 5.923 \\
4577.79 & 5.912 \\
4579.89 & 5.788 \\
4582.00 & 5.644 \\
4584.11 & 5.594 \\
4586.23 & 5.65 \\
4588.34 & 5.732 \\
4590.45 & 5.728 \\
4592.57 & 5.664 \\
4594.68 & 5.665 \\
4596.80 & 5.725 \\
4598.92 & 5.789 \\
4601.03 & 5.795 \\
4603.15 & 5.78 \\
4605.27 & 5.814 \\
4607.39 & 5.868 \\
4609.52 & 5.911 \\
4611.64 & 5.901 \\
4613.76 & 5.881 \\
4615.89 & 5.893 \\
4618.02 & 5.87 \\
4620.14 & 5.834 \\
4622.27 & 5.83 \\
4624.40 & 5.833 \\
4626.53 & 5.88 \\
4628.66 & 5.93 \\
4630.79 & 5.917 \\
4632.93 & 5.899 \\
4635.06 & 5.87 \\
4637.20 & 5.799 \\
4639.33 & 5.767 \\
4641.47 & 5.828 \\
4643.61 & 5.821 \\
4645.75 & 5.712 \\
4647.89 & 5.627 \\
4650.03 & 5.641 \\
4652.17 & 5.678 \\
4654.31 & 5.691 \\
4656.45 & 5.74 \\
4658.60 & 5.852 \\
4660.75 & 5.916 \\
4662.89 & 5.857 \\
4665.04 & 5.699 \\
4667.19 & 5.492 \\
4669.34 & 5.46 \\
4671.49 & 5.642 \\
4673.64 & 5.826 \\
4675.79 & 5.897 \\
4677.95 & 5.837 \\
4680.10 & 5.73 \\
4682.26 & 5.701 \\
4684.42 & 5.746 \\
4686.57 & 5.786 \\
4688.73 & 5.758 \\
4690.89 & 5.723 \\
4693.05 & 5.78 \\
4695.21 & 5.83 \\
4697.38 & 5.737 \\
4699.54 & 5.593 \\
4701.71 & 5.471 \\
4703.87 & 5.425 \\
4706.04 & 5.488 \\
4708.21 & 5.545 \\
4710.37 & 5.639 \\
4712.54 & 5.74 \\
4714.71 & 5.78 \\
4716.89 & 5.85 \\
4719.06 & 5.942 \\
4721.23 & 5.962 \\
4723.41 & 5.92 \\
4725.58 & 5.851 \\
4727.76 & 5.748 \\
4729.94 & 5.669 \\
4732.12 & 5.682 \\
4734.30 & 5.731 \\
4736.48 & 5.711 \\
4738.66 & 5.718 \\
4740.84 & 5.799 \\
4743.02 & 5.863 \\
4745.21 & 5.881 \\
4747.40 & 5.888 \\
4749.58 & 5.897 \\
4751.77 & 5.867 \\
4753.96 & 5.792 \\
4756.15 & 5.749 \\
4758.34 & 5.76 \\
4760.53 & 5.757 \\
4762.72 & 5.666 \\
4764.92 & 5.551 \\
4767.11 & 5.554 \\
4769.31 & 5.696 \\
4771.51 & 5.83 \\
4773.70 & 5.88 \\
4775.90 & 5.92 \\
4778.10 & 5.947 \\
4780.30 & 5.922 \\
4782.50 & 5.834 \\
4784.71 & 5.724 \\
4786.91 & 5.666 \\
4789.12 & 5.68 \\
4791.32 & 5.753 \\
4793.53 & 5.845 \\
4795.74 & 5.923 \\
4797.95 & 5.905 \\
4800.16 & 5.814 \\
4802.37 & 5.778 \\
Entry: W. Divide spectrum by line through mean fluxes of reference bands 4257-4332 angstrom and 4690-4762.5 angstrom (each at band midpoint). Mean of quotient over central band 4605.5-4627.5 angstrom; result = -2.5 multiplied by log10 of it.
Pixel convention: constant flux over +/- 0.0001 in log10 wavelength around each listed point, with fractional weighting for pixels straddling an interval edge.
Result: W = -0.079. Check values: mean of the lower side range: 4.59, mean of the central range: 5.87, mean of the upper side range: 5.75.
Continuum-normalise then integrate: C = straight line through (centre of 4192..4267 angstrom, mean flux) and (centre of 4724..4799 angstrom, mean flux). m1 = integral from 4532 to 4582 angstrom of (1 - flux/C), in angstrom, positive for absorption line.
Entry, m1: -2.1 angstrom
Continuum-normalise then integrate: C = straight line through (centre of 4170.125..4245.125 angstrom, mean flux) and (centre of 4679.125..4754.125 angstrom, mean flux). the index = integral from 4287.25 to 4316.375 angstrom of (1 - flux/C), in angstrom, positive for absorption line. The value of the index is 6.44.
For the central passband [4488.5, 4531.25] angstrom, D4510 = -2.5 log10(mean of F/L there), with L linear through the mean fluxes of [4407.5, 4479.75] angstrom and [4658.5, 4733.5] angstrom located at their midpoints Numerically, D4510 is -0.05 mag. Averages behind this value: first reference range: 5.52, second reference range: 5.73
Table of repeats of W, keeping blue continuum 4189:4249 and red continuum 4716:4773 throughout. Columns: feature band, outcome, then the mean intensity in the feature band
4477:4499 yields -0.05 mag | 5.72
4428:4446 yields -0.02 mag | 5.5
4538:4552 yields -0.02 mag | 5.63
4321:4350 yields 0.10 mag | 4.81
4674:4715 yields 0.00 mag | 5.7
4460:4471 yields 0.00 mag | 5.41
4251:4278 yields 0.07 mag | 4.86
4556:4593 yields -0.05 mag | 5.83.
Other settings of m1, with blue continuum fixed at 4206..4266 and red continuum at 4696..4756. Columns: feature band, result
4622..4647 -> -1.0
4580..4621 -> -1.5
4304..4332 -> 3.5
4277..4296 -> 1.6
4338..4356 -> 1.5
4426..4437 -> -0.4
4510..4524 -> -1.1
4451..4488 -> -0.9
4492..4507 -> -1.4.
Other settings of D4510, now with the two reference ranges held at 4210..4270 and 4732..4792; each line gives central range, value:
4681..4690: -0.01 mag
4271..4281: 0.10 mag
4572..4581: -0.07 mag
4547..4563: -0.05 mag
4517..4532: -0.04 mag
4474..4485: -0.07 mag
